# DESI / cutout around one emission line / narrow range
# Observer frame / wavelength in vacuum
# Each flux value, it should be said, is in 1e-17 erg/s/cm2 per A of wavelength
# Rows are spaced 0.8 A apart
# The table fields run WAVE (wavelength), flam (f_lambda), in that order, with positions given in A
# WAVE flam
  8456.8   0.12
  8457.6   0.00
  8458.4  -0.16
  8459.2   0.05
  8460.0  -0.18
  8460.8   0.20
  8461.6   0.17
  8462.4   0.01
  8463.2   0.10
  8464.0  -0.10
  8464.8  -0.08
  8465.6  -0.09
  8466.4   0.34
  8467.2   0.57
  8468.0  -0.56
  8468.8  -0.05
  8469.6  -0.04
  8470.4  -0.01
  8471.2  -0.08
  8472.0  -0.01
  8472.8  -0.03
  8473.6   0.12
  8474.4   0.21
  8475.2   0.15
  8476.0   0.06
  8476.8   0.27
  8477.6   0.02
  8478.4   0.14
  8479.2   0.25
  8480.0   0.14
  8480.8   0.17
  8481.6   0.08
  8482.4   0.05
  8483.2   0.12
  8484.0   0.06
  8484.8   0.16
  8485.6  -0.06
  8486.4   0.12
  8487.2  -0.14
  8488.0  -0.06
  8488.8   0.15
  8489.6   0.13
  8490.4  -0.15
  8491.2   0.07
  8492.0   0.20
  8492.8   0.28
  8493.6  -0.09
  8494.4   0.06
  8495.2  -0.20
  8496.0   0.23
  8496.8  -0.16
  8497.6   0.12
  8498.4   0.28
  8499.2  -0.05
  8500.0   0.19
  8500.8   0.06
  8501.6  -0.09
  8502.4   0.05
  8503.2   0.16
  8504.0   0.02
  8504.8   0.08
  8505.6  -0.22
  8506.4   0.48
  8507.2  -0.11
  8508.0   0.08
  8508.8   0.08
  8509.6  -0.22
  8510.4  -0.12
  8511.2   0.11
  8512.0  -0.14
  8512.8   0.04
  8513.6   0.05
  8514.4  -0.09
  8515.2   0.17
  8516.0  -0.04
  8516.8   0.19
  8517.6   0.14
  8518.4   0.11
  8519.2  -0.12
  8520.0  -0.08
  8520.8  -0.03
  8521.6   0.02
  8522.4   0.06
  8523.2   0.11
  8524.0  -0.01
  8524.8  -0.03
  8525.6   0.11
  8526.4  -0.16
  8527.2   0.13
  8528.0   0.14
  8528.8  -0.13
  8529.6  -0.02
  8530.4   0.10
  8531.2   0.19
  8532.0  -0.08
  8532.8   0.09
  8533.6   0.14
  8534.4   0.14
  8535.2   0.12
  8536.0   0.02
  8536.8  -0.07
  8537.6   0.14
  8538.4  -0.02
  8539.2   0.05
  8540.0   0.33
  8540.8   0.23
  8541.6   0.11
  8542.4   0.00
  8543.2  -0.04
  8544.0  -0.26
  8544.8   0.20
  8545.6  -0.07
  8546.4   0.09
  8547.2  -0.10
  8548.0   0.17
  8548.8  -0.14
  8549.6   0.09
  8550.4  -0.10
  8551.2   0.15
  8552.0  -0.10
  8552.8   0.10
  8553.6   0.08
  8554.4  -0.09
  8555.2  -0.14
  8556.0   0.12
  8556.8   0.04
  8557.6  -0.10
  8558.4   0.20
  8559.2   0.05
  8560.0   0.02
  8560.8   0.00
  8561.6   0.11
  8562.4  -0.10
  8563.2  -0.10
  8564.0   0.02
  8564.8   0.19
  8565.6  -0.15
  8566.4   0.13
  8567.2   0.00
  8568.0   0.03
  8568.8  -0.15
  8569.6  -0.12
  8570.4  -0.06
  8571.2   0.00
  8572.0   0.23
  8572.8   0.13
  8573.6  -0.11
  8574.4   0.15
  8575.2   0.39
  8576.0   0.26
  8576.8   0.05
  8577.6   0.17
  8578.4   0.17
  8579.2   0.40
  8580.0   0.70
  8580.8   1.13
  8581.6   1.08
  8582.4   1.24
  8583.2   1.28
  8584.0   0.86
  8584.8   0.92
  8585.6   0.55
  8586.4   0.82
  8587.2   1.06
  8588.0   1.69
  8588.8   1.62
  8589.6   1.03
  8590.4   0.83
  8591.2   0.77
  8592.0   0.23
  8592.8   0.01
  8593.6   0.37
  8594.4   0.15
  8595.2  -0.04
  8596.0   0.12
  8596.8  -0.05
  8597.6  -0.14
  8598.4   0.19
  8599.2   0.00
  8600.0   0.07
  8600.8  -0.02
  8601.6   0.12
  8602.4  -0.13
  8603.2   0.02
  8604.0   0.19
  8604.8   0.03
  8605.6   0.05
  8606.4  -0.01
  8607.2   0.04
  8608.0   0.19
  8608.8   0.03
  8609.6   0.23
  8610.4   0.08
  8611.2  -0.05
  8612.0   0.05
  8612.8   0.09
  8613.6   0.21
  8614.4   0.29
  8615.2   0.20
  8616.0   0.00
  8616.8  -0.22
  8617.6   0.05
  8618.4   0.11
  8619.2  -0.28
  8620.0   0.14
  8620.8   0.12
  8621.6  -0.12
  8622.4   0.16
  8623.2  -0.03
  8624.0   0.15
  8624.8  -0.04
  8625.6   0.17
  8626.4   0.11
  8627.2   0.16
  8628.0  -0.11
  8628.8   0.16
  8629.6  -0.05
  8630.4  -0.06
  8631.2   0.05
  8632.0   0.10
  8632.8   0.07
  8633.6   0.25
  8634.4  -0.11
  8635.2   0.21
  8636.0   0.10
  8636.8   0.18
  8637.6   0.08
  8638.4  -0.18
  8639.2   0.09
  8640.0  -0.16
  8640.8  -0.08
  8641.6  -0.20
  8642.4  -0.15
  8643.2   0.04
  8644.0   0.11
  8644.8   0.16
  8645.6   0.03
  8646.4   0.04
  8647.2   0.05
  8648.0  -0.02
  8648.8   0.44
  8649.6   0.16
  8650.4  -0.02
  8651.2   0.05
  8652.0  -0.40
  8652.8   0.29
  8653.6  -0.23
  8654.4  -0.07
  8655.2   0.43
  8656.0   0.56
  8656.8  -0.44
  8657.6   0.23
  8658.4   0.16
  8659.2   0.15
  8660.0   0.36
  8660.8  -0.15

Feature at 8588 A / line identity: [O II] 3727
